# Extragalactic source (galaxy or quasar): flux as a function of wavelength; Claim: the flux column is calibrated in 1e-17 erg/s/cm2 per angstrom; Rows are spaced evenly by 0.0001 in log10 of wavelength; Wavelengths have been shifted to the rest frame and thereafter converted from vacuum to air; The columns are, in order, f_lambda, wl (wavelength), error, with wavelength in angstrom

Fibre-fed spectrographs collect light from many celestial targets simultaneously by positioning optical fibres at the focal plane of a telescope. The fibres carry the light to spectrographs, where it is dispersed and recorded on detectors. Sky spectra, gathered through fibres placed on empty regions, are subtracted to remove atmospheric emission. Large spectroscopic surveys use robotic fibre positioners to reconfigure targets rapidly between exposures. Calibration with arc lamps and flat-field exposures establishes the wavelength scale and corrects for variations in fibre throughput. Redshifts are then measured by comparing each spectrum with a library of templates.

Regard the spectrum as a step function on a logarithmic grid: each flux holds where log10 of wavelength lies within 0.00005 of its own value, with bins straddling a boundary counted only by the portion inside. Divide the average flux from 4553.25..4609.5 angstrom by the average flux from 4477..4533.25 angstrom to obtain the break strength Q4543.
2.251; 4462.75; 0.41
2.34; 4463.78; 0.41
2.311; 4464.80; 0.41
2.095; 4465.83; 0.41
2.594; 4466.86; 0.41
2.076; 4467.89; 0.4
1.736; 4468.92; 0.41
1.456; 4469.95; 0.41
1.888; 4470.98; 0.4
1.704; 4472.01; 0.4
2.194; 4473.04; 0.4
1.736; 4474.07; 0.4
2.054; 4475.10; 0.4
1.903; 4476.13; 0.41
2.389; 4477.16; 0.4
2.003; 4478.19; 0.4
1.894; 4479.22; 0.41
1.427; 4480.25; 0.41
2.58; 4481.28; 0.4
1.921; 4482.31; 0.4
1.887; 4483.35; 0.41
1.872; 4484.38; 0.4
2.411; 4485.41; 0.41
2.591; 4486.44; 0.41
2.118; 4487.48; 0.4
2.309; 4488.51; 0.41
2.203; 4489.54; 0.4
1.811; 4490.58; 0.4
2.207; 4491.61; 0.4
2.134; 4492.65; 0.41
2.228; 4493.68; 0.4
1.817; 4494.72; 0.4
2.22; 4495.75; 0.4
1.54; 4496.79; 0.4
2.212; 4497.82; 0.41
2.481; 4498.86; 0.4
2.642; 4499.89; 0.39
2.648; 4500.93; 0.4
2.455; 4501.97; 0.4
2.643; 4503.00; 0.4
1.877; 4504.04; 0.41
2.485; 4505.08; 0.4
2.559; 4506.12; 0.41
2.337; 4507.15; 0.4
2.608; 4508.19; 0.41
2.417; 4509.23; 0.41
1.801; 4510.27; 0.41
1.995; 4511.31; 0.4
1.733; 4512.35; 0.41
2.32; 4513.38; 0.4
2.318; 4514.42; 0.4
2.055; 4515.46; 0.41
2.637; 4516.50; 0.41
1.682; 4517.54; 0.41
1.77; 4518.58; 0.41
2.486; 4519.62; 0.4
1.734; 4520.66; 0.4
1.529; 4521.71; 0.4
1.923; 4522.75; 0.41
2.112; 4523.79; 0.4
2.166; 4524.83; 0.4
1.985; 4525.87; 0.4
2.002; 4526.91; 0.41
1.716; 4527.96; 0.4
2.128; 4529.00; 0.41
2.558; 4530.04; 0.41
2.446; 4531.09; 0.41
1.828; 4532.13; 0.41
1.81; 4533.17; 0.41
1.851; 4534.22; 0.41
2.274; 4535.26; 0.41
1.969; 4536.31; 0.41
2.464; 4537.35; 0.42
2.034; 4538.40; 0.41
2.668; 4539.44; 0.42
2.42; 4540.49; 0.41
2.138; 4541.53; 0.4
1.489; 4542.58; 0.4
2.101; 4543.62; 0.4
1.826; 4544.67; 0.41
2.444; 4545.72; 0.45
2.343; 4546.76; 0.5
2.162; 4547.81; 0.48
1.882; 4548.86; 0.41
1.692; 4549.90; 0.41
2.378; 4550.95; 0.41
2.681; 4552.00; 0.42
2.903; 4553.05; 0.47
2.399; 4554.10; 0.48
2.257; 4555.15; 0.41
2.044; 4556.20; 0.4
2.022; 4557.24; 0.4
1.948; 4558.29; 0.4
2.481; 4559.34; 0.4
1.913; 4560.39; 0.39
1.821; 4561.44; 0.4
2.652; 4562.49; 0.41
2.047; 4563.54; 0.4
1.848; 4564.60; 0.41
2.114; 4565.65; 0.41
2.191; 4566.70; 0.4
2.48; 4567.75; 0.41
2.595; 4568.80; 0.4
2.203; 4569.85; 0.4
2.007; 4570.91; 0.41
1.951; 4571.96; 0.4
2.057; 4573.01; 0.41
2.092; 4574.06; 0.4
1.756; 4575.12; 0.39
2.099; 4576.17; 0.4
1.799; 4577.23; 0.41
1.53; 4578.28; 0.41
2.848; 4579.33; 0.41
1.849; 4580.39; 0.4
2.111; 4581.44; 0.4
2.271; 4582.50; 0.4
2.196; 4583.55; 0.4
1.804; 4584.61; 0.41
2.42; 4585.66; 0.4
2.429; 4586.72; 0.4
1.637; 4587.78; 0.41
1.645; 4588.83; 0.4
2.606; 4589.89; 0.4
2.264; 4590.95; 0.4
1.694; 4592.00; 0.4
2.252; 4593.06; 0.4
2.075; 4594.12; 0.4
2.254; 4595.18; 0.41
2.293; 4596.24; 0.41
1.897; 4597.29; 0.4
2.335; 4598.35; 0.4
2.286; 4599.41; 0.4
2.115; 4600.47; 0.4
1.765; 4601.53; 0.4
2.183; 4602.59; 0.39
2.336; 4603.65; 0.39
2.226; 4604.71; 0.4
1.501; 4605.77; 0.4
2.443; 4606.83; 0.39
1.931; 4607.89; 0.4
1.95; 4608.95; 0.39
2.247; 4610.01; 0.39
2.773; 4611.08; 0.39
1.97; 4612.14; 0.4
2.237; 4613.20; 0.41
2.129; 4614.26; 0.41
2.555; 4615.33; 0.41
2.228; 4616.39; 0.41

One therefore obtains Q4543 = 1.0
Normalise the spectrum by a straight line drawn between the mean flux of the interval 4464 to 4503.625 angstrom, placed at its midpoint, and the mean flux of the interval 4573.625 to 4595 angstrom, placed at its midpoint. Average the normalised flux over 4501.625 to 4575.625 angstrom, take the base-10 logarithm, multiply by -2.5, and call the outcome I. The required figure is -0.03 mag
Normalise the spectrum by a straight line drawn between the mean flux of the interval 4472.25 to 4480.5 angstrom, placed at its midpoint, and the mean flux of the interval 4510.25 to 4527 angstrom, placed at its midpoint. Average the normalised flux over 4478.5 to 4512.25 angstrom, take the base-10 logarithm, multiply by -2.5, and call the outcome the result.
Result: -0.105 mag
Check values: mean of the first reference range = 1.96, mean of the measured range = 2.19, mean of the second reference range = 2.02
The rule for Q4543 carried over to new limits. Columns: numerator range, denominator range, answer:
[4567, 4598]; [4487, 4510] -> 0.93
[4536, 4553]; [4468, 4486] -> 1.12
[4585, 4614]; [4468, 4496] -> 1.06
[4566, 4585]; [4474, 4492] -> 1.01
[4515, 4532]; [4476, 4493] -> 0.98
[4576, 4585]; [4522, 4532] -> 0.98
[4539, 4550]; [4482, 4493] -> 0.99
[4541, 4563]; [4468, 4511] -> 1.02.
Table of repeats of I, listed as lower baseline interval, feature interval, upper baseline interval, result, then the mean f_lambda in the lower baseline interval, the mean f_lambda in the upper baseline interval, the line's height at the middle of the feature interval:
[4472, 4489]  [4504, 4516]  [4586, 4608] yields -0.07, 2.07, 2.11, 2.08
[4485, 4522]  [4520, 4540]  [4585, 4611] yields 0.06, 2.2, 2.13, 2.18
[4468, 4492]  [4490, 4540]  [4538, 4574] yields -0.03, 2.01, 2.18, 2.09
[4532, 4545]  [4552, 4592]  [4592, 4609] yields -0.03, 2.08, 2.11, 2.09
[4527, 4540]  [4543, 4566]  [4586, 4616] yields -0.02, 2.14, 2.15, 2.14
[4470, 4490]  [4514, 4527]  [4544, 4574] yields 0.05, 2.04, 2.19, 2.12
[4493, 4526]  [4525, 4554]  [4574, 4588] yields -0.02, 2.17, 2.07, 2.13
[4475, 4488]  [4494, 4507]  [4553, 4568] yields -0.09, 2.08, 2.18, 2.11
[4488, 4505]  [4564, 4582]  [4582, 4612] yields 0.03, 2.22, 2.13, 2.16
